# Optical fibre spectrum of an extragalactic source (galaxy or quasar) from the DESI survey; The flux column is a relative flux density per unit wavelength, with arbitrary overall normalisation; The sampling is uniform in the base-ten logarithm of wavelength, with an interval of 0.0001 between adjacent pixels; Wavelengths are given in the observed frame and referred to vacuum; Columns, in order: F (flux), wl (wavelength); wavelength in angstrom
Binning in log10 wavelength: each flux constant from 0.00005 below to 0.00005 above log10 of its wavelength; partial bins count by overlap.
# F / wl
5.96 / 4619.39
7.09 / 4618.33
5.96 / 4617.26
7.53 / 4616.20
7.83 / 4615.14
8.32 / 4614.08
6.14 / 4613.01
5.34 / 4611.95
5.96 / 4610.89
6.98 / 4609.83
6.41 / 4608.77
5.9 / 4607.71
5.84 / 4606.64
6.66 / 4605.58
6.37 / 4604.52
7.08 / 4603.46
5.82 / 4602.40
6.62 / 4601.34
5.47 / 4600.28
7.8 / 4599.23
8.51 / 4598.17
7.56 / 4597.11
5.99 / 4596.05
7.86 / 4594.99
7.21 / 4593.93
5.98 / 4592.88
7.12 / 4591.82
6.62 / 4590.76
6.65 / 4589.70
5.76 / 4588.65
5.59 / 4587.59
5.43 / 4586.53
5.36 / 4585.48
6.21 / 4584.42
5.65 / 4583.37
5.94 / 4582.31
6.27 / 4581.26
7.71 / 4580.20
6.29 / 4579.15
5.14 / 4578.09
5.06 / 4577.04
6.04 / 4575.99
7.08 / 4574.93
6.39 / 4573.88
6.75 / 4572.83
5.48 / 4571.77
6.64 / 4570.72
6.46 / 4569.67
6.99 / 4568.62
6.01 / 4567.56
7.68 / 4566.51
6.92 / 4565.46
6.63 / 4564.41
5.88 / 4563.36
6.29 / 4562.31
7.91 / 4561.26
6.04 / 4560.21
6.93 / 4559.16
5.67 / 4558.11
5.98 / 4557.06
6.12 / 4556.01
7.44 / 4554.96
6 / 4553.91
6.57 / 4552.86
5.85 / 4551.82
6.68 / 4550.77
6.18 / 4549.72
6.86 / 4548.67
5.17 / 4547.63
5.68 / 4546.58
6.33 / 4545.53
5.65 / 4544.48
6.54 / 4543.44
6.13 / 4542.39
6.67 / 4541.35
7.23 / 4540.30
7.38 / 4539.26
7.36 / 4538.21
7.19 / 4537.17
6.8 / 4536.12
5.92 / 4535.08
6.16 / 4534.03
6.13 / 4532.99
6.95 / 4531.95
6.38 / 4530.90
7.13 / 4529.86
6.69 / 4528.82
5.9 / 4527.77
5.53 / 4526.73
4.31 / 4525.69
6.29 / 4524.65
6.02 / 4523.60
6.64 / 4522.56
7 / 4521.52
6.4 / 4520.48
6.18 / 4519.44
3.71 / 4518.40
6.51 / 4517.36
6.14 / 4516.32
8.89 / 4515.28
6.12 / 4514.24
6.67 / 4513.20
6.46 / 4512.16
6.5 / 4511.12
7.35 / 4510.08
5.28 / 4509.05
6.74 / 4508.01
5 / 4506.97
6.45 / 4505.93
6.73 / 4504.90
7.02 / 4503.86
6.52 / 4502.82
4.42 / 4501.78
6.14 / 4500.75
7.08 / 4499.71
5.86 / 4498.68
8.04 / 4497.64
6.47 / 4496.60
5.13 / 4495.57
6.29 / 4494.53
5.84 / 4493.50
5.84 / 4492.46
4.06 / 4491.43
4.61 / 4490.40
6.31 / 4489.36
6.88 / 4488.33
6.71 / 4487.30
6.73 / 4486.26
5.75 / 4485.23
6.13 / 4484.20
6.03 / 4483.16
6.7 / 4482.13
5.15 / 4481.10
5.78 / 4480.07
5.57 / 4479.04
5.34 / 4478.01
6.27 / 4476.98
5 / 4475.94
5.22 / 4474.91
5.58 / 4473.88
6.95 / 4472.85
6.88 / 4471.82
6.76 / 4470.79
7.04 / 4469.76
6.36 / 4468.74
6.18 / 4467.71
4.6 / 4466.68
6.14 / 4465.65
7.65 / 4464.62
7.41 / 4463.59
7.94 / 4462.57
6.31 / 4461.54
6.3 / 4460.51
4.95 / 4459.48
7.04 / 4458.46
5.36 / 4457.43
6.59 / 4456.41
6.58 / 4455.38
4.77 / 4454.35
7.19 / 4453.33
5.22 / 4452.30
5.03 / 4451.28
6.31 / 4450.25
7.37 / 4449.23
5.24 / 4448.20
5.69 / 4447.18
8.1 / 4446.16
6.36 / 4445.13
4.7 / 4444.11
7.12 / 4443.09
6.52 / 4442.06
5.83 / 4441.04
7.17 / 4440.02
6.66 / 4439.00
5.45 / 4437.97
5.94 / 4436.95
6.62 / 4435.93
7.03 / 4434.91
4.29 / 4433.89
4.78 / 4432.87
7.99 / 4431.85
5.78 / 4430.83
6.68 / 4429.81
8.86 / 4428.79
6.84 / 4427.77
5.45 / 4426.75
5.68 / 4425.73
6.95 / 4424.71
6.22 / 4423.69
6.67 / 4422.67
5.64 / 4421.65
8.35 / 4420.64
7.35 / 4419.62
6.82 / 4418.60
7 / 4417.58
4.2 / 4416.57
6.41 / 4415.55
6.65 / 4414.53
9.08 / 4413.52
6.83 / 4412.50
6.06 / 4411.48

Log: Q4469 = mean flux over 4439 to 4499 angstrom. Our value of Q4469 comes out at 6.16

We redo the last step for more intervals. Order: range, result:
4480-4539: 6.24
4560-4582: 6.46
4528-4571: 6.51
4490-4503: 5.87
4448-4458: 5.99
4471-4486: 5.91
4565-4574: 6.6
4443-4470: 6.26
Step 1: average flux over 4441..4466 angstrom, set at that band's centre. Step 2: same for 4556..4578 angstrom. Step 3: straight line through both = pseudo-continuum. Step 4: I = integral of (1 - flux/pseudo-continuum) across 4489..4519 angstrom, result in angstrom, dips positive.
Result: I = 1.0 angstrom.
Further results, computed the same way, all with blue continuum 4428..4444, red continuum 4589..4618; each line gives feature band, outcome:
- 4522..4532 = 0.7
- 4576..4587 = 1.3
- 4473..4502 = 2.6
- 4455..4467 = 0.0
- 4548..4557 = 0.3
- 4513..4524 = 0.3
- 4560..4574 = 0.1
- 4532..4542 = -0.2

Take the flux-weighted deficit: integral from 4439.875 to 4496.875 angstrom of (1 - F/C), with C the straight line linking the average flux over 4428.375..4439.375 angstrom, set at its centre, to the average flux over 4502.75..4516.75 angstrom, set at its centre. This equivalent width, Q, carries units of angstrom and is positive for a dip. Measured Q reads 2.9 angstrom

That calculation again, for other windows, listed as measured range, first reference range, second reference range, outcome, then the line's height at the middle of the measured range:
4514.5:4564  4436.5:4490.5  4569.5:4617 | -0.2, 6.35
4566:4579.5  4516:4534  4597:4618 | 0.3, 6.45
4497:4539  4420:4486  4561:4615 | -0.1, 6.36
